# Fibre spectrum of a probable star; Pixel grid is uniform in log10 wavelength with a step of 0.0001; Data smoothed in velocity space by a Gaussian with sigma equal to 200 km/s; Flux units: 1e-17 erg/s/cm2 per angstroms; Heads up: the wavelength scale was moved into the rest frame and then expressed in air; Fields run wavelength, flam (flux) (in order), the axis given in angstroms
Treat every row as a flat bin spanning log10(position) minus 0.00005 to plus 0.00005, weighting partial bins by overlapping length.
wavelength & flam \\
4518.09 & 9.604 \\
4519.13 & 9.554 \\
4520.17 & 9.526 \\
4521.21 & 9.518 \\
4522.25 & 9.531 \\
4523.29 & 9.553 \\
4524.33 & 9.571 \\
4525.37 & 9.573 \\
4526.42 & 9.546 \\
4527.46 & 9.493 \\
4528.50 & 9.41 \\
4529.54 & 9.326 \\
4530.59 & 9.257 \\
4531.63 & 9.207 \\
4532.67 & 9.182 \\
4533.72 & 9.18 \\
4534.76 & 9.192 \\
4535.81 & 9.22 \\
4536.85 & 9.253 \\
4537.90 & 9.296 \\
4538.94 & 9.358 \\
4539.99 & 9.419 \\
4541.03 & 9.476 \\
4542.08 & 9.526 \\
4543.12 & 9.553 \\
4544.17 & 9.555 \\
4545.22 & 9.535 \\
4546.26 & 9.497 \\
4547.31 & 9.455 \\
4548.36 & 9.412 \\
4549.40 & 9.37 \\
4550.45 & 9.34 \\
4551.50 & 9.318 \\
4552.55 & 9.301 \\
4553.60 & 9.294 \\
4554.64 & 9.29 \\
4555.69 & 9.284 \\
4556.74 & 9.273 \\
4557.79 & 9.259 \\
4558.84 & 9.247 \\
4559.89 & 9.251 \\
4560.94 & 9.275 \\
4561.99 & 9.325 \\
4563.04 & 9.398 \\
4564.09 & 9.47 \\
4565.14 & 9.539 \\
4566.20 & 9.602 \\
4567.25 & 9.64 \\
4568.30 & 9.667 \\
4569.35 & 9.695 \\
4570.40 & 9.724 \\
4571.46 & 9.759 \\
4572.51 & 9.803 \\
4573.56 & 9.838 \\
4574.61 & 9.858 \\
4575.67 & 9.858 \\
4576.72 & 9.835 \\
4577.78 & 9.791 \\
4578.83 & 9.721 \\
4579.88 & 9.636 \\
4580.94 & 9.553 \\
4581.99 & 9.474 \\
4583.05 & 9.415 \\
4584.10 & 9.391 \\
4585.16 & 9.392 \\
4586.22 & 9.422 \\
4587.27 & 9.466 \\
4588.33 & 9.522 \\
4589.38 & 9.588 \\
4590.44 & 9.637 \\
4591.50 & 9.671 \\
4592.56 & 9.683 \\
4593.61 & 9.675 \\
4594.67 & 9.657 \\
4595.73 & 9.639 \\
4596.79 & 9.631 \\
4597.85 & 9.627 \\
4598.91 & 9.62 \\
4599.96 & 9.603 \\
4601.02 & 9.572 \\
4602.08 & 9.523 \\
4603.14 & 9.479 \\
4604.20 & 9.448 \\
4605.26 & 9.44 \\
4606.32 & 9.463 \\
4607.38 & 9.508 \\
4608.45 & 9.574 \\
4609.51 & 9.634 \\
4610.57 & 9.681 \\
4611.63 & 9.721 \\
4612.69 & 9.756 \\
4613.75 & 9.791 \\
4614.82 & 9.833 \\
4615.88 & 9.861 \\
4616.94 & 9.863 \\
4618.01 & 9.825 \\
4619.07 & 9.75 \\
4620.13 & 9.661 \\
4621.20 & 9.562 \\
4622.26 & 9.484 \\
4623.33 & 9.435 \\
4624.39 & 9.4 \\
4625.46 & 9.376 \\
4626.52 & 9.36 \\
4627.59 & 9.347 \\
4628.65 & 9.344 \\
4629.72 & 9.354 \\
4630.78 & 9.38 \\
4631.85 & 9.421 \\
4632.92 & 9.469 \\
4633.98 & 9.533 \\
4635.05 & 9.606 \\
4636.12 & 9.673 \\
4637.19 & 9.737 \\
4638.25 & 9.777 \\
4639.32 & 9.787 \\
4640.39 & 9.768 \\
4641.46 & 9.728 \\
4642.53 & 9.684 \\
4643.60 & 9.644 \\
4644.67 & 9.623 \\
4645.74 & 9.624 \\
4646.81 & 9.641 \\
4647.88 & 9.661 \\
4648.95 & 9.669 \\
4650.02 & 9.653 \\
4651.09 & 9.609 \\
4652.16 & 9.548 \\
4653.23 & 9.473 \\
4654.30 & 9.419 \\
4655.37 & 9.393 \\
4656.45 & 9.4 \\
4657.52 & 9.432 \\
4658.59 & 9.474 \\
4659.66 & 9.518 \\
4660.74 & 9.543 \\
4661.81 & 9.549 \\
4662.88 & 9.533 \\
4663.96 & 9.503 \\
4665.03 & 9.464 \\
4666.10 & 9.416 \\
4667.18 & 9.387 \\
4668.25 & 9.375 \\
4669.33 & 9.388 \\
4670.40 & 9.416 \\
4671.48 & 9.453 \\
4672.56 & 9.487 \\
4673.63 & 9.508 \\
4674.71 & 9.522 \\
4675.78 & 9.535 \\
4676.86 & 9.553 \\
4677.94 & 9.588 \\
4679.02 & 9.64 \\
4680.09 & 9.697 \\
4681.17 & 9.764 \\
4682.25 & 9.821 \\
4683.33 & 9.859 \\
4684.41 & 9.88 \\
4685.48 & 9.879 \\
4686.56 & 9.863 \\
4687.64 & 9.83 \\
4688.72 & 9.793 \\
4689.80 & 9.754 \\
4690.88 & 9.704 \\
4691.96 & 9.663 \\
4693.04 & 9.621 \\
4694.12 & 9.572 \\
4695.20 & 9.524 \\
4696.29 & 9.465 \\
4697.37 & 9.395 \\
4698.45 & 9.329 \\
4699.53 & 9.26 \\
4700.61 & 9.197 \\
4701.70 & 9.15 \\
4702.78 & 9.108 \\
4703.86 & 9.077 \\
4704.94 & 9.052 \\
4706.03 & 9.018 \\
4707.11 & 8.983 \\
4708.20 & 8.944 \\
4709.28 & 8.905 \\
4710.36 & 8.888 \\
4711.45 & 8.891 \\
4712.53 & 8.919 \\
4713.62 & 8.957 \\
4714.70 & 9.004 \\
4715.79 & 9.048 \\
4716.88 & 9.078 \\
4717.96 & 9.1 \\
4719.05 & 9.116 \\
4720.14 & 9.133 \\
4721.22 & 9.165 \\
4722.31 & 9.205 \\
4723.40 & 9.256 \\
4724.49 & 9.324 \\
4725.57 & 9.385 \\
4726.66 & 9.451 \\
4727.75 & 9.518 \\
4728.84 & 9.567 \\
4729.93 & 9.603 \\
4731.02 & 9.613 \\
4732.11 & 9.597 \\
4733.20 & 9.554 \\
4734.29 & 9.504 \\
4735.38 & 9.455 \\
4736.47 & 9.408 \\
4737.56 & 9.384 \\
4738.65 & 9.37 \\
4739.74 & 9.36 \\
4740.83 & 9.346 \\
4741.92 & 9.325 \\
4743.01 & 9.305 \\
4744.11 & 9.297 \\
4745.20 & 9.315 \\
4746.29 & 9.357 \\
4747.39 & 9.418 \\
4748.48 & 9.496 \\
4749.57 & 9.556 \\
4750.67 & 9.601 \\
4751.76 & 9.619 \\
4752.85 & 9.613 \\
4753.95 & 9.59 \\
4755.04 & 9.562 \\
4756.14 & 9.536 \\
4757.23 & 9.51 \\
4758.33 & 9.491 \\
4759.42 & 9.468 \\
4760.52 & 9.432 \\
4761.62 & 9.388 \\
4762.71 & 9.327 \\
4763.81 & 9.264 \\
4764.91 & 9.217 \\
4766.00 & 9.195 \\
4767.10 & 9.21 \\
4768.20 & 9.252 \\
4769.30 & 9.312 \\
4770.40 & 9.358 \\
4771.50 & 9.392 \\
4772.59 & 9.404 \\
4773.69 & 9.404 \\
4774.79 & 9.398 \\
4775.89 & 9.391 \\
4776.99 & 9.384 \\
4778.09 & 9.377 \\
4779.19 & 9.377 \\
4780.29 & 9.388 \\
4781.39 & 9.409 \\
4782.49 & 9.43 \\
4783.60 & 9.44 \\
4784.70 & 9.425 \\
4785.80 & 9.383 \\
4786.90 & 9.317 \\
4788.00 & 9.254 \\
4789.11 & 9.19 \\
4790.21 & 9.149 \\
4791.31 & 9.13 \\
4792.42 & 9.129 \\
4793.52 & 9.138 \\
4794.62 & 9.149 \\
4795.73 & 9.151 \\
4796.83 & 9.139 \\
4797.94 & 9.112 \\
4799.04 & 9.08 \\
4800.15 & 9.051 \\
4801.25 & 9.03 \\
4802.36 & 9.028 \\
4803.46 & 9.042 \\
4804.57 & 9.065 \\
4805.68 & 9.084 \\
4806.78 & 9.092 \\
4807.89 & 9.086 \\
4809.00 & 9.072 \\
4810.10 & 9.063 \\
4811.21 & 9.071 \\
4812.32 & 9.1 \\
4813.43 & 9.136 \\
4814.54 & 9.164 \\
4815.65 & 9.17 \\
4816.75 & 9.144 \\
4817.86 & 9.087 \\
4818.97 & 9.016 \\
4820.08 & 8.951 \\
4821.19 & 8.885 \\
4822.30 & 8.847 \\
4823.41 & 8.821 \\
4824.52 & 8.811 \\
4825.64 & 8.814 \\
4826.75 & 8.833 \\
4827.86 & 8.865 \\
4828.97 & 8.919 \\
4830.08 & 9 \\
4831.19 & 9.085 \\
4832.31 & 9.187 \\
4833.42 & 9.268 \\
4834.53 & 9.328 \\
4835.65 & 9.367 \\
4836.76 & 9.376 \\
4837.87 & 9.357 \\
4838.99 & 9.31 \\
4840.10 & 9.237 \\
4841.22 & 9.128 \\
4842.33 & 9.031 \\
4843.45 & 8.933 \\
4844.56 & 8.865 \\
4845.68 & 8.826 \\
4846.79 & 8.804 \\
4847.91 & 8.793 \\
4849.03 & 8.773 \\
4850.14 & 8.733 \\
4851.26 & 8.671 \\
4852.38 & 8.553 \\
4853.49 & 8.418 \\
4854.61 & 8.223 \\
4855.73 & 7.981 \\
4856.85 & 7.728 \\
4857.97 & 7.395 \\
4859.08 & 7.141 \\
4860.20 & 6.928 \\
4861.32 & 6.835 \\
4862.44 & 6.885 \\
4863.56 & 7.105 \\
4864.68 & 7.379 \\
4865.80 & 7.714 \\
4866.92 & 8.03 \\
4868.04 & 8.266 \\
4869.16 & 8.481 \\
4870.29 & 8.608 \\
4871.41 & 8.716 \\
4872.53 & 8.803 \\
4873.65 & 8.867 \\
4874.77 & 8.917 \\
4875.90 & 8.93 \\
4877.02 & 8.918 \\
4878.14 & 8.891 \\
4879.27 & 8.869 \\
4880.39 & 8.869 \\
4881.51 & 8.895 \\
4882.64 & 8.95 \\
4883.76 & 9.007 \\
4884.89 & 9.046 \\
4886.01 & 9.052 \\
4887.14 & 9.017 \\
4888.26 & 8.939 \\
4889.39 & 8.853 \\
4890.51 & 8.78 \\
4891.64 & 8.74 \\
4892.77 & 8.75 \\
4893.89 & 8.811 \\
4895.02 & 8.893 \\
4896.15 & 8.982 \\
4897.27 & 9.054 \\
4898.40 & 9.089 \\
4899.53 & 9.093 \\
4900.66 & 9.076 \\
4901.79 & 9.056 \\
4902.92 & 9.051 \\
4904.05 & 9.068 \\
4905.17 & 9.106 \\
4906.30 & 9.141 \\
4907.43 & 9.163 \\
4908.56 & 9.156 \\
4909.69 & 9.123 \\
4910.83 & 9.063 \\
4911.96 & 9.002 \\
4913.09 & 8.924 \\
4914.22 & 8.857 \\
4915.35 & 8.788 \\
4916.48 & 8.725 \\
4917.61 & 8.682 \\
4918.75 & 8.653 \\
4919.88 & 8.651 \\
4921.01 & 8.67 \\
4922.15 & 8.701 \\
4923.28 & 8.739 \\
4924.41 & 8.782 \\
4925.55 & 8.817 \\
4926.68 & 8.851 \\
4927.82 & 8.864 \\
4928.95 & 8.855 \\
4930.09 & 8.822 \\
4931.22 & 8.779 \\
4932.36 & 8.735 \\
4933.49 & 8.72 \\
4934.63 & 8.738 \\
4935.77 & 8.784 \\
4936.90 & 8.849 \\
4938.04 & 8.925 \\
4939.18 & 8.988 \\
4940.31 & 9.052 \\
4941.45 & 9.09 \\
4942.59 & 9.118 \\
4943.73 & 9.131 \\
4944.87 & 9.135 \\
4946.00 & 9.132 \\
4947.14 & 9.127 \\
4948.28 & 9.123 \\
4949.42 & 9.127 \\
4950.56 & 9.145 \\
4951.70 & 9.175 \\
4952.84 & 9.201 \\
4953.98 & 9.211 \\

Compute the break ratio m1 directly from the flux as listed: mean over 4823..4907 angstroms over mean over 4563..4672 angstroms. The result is 0.91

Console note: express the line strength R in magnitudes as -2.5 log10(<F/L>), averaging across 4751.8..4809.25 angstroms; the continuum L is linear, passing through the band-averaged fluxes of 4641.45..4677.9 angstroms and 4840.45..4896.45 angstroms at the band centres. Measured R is -0.04 mag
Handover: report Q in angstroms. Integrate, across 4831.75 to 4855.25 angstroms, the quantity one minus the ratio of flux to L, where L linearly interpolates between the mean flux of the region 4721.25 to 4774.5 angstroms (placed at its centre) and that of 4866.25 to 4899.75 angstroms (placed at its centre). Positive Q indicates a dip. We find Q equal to 0.1 angstroms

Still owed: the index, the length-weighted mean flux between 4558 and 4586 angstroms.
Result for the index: 9.58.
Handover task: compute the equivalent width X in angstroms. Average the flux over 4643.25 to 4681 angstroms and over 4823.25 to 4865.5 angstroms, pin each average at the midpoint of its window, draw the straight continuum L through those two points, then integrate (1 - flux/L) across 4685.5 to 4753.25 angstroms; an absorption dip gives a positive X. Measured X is -1.0 angstroms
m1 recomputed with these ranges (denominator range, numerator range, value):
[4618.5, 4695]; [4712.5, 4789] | 0.98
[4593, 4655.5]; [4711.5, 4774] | 0.98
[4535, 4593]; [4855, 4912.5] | 0.90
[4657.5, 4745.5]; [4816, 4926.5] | 0.93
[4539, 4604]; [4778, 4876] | 0.93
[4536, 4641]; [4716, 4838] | 0.97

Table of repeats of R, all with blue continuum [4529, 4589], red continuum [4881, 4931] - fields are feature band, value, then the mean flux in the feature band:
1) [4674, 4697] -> -0.049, 9.69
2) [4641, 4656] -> -0.031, 9.59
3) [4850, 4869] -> 0.160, 7.76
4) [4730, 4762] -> -0.035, 9.47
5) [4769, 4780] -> -0.031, 9.39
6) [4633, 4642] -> -0.040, 9.69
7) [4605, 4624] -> -0.032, 9.66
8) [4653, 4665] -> -0.020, 9.48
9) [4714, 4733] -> -0.012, 9.3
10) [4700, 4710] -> 0.022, 9.05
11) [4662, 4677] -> -0.021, 9.47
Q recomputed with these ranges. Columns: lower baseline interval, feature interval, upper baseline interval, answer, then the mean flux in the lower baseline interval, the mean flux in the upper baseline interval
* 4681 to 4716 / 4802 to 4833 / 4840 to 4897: -0.9 angstroms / 9.37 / 8.51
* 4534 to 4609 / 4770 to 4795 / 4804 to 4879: -1.3 angstroms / 9.51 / 8.68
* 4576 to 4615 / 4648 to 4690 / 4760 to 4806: -0.5 angstroms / 9.6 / 9.26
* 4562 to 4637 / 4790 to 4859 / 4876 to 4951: 1.4 angstroms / 9.59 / 8.93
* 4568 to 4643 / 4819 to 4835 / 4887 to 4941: 0.2 angstroms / 9.61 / 8.89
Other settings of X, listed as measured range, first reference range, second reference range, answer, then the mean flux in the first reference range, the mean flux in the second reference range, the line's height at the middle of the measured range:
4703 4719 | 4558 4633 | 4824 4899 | 0.3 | 9.57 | 8.65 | 9.17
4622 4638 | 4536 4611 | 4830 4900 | -0.2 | 9.52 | 8.64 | 9.35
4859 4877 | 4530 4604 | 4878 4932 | 1.9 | 9.49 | 8.91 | 8.97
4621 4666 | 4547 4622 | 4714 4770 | -0.2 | 9.57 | 9.37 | 9.49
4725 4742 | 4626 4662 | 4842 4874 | -0.9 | 9.55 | 8.18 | 8.98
